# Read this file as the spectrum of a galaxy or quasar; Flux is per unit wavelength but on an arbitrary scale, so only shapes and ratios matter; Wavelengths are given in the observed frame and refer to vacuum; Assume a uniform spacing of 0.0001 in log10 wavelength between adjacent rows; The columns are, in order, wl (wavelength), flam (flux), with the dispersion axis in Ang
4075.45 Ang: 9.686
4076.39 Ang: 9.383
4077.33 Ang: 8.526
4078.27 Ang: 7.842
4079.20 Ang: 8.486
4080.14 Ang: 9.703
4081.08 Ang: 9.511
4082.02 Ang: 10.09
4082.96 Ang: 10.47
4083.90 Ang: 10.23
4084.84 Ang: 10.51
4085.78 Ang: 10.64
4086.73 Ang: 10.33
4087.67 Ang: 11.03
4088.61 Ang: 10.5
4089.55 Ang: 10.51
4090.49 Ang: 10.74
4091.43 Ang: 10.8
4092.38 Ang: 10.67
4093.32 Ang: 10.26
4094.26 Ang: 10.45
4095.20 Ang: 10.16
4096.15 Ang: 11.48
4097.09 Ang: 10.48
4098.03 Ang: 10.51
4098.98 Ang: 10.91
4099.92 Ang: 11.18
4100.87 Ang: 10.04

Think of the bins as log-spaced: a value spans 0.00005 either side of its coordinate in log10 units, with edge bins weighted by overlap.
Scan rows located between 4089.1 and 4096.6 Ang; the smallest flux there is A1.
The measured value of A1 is 10.16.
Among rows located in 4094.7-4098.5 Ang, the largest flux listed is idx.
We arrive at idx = 11.48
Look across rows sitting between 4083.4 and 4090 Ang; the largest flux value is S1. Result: 11.03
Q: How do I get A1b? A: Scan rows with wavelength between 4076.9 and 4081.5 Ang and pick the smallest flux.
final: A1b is 7.842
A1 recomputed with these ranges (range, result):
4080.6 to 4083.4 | 9.511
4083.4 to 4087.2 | 10.23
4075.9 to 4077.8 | 8.526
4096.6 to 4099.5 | 10.48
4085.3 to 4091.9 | 10.33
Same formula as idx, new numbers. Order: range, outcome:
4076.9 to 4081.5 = 9.703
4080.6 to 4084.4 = 10.47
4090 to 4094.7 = 10.8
